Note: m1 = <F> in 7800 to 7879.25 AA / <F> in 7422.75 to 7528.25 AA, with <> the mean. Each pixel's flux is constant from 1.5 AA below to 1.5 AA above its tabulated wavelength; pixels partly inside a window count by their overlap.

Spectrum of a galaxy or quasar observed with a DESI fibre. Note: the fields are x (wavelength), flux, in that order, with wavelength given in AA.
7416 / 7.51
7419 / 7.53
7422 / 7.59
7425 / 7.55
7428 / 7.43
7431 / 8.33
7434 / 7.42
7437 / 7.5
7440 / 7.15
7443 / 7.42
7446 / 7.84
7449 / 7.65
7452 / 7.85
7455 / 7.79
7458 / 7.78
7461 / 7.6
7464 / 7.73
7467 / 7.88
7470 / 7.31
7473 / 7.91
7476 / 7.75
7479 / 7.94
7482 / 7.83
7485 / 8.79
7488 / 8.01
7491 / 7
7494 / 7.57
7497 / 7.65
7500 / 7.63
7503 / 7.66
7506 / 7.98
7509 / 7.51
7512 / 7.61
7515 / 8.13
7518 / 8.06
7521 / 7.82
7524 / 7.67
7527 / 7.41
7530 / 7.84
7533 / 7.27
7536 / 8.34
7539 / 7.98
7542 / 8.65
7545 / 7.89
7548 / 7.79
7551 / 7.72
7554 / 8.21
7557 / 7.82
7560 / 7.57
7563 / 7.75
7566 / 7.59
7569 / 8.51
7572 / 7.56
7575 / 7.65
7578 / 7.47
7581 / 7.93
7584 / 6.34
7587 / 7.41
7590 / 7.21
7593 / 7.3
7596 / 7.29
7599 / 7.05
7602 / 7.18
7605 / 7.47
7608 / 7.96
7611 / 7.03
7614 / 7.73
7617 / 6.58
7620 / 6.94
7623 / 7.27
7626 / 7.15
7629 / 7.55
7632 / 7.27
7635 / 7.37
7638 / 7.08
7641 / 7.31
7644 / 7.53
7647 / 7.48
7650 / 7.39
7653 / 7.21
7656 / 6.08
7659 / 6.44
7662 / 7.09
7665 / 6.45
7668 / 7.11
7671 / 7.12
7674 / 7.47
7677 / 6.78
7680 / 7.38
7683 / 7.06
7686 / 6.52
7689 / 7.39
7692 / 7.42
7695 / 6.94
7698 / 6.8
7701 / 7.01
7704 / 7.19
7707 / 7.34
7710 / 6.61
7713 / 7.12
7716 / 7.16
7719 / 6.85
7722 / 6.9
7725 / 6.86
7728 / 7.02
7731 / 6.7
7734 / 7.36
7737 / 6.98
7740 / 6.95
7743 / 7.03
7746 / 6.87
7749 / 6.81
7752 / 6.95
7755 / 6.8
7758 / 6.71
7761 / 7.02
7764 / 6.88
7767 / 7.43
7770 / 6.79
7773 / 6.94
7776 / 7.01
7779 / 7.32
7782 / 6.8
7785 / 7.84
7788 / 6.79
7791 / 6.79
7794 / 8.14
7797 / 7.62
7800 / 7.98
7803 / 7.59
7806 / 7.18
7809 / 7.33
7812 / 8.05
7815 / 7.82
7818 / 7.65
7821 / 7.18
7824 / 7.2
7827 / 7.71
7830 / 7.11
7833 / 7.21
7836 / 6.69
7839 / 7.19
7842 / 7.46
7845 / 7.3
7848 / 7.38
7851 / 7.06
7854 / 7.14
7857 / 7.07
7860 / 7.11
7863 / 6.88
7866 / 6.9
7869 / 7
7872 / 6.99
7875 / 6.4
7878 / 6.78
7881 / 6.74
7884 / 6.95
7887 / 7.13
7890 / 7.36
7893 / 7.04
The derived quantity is 0.94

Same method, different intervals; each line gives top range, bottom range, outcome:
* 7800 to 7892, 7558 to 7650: 0.97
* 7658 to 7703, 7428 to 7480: 0.91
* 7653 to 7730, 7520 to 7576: 0.89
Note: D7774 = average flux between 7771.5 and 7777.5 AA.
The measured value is 6.98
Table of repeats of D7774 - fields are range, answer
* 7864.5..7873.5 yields 6.96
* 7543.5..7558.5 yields 7.89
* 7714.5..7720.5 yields 7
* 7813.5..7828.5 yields 7.51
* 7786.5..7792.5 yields 6.79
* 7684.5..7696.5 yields 7.07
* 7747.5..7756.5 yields 6.85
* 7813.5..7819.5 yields 7.74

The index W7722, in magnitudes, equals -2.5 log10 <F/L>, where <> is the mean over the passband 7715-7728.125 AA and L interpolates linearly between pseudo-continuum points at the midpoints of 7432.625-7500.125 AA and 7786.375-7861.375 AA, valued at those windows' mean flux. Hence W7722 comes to 0.08 mag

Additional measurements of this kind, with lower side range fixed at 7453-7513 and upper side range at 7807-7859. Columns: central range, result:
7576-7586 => 0.05 mag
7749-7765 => 0.08 mag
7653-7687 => 0.10 mag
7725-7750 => 0.07 mag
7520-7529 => 0.01 mag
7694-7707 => 0.07 mag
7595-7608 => 0.04 mag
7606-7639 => 0.04 mag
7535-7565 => -0.04 mag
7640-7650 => 0.02 mag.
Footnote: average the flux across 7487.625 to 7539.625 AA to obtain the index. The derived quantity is 7.72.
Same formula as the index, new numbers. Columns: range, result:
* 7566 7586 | 7.57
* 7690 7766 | 6.98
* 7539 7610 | 7.63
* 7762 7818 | 7.36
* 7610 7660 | 7.15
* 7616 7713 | 7.08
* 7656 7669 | 6.68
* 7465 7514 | 7.76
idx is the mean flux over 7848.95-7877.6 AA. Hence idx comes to 6.95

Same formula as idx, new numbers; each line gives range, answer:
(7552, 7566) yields 7.81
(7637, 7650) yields 7.37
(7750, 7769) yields 6.96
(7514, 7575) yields 7.87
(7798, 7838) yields 7.44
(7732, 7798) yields 7.08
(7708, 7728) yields 6.93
